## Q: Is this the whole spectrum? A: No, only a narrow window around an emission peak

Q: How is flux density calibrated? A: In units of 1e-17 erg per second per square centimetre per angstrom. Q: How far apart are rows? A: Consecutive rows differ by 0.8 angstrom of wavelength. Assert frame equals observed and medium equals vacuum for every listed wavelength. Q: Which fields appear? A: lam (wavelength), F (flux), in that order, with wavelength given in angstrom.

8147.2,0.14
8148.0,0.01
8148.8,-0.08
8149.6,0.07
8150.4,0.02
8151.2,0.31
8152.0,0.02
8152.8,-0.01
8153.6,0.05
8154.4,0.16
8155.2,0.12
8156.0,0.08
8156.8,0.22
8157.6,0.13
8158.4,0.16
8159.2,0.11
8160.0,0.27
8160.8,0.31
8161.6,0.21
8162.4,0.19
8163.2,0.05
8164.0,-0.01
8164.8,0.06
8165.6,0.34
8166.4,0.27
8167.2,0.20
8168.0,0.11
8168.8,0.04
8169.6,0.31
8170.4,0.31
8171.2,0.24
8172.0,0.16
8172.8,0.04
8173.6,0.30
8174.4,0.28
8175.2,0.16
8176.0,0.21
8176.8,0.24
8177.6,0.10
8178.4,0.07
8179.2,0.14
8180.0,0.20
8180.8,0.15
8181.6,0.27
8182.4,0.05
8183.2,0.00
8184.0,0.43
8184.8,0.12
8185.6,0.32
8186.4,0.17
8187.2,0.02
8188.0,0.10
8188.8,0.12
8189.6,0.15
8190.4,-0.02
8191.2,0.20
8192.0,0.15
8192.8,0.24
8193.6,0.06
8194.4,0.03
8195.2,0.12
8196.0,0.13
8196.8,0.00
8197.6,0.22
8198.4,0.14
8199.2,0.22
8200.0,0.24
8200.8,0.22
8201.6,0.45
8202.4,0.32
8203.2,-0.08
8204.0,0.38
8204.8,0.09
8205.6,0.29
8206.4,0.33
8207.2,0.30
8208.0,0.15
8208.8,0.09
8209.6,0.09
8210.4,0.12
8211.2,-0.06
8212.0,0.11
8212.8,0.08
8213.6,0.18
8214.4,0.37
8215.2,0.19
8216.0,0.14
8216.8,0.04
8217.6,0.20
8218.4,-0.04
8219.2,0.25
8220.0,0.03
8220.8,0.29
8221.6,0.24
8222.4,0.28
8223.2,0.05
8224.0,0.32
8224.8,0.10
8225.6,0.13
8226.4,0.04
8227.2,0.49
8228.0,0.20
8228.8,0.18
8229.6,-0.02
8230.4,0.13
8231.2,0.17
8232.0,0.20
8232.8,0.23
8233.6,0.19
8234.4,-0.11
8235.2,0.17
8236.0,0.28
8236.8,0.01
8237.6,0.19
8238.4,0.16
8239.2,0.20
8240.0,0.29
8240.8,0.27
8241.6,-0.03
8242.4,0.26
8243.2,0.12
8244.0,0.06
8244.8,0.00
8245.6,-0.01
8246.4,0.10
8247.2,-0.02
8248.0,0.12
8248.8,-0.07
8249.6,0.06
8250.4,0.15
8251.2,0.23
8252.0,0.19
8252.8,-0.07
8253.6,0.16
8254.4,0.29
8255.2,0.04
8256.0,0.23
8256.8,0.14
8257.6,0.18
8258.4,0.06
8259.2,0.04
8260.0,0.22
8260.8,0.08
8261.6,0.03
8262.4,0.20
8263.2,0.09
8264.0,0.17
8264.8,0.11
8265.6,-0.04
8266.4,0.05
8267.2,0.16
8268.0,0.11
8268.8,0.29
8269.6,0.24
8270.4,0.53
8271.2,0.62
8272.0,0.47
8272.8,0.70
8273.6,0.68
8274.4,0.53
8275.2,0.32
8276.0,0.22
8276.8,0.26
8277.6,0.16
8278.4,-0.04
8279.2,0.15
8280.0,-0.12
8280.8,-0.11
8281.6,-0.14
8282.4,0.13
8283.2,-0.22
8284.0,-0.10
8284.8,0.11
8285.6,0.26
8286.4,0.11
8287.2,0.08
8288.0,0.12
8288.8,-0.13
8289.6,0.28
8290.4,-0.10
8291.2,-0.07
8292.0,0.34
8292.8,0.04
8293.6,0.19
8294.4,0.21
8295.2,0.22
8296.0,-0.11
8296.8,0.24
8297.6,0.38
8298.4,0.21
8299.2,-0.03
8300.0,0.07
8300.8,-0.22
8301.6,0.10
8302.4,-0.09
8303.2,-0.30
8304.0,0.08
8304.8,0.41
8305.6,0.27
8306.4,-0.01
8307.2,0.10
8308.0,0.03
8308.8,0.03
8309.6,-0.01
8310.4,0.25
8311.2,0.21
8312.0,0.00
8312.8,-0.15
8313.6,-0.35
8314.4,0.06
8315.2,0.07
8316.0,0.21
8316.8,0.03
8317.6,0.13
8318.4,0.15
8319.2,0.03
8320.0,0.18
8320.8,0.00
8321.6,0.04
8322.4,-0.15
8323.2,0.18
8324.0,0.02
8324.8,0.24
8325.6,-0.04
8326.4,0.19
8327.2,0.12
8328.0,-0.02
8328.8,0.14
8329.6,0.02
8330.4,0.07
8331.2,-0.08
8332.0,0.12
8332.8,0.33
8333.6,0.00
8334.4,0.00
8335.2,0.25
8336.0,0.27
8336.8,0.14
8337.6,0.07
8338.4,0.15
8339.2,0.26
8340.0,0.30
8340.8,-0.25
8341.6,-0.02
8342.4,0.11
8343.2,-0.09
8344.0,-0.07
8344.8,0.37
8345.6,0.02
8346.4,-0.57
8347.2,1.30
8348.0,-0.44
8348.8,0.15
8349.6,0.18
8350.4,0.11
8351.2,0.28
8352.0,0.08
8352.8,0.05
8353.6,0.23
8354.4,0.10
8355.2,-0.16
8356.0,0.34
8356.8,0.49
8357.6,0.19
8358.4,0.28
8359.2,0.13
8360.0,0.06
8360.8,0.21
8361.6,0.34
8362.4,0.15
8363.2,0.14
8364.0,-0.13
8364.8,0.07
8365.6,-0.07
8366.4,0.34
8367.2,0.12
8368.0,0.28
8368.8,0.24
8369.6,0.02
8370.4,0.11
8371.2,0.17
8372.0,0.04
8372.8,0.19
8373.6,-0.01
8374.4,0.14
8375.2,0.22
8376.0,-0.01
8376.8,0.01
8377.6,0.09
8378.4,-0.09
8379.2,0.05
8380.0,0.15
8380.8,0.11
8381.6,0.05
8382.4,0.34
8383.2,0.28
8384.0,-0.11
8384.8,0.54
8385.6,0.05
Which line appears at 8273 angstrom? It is H-beta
